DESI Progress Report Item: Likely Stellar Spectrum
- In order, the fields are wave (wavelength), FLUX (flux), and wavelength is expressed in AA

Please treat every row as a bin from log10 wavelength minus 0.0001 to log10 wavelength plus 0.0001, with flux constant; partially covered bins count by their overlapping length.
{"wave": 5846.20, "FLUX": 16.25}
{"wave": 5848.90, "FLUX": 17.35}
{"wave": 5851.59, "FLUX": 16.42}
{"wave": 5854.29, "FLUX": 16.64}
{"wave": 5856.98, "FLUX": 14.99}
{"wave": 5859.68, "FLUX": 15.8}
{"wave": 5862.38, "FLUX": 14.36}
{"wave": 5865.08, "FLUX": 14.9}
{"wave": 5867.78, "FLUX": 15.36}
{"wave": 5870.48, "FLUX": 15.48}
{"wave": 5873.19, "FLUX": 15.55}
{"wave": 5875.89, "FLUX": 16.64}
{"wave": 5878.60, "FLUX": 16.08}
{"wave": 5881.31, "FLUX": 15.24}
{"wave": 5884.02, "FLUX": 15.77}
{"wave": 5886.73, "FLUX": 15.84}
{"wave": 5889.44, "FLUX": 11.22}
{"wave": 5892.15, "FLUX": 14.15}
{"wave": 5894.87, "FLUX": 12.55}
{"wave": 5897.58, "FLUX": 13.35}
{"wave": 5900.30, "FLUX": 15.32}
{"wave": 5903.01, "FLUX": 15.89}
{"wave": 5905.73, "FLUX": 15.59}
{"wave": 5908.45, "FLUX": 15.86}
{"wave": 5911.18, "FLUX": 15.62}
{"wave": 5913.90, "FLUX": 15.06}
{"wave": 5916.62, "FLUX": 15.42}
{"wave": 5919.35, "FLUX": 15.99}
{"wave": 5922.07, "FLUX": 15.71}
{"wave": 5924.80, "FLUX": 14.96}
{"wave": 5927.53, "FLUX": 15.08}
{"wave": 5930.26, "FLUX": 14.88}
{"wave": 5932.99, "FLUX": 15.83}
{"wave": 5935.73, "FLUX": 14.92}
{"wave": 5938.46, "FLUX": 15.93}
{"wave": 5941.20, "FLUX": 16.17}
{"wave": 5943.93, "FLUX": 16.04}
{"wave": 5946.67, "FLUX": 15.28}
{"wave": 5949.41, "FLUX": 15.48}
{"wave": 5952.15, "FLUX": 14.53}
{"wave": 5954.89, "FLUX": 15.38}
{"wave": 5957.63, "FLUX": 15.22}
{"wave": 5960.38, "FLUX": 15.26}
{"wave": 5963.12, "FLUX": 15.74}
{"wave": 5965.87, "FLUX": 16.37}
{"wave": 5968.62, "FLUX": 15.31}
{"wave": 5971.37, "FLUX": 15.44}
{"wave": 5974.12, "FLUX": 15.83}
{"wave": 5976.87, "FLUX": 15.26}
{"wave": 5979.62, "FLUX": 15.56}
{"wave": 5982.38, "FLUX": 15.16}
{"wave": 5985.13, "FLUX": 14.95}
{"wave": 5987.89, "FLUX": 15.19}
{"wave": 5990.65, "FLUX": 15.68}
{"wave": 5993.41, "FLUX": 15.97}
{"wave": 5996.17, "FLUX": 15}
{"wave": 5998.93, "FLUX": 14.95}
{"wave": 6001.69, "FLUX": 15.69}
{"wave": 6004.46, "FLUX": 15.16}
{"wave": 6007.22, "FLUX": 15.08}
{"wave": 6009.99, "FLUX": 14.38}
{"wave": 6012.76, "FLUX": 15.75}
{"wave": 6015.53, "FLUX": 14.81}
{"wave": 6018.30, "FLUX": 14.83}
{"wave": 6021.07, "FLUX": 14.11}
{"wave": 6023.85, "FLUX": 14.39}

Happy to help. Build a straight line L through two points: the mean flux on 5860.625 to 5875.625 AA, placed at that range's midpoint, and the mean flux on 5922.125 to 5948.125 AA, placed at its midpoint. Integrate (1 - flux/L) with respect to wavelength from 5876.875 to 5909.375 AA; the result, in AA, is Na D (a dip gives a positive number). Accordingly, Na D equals 1.25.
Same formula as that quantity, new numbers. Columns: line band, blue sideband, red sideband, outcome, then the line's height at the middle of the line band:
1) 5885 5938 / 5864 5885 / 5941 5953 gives 2.1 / 15.6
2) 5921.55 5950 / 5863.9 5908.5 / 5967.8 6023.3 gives -0.8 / 15.1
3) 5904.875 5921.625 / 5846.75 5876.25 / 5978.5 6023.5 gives -0.1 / 15.5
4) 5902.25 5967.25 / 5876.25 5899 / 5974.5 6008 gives -3.1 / 14.8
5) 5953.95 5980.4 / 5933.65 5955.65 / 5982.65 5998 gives -0.2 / 15.4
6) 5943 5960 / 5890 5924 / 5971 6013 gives -0.2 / 15.1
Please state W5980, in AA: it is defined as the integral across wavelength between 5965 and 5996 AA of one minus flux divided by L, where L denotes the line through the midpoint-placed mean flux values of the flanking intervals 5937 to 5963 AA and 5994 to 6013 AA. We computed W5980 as -0.4 AA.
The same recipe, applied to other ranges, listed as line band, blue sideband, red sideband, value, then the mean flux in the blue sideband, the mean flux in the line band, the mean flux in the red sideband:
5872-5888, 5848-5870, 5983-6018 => -0.2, 15.7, 15.9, 15.2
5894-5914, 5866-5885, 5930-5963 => 0.8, 15.7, 15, 15.4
